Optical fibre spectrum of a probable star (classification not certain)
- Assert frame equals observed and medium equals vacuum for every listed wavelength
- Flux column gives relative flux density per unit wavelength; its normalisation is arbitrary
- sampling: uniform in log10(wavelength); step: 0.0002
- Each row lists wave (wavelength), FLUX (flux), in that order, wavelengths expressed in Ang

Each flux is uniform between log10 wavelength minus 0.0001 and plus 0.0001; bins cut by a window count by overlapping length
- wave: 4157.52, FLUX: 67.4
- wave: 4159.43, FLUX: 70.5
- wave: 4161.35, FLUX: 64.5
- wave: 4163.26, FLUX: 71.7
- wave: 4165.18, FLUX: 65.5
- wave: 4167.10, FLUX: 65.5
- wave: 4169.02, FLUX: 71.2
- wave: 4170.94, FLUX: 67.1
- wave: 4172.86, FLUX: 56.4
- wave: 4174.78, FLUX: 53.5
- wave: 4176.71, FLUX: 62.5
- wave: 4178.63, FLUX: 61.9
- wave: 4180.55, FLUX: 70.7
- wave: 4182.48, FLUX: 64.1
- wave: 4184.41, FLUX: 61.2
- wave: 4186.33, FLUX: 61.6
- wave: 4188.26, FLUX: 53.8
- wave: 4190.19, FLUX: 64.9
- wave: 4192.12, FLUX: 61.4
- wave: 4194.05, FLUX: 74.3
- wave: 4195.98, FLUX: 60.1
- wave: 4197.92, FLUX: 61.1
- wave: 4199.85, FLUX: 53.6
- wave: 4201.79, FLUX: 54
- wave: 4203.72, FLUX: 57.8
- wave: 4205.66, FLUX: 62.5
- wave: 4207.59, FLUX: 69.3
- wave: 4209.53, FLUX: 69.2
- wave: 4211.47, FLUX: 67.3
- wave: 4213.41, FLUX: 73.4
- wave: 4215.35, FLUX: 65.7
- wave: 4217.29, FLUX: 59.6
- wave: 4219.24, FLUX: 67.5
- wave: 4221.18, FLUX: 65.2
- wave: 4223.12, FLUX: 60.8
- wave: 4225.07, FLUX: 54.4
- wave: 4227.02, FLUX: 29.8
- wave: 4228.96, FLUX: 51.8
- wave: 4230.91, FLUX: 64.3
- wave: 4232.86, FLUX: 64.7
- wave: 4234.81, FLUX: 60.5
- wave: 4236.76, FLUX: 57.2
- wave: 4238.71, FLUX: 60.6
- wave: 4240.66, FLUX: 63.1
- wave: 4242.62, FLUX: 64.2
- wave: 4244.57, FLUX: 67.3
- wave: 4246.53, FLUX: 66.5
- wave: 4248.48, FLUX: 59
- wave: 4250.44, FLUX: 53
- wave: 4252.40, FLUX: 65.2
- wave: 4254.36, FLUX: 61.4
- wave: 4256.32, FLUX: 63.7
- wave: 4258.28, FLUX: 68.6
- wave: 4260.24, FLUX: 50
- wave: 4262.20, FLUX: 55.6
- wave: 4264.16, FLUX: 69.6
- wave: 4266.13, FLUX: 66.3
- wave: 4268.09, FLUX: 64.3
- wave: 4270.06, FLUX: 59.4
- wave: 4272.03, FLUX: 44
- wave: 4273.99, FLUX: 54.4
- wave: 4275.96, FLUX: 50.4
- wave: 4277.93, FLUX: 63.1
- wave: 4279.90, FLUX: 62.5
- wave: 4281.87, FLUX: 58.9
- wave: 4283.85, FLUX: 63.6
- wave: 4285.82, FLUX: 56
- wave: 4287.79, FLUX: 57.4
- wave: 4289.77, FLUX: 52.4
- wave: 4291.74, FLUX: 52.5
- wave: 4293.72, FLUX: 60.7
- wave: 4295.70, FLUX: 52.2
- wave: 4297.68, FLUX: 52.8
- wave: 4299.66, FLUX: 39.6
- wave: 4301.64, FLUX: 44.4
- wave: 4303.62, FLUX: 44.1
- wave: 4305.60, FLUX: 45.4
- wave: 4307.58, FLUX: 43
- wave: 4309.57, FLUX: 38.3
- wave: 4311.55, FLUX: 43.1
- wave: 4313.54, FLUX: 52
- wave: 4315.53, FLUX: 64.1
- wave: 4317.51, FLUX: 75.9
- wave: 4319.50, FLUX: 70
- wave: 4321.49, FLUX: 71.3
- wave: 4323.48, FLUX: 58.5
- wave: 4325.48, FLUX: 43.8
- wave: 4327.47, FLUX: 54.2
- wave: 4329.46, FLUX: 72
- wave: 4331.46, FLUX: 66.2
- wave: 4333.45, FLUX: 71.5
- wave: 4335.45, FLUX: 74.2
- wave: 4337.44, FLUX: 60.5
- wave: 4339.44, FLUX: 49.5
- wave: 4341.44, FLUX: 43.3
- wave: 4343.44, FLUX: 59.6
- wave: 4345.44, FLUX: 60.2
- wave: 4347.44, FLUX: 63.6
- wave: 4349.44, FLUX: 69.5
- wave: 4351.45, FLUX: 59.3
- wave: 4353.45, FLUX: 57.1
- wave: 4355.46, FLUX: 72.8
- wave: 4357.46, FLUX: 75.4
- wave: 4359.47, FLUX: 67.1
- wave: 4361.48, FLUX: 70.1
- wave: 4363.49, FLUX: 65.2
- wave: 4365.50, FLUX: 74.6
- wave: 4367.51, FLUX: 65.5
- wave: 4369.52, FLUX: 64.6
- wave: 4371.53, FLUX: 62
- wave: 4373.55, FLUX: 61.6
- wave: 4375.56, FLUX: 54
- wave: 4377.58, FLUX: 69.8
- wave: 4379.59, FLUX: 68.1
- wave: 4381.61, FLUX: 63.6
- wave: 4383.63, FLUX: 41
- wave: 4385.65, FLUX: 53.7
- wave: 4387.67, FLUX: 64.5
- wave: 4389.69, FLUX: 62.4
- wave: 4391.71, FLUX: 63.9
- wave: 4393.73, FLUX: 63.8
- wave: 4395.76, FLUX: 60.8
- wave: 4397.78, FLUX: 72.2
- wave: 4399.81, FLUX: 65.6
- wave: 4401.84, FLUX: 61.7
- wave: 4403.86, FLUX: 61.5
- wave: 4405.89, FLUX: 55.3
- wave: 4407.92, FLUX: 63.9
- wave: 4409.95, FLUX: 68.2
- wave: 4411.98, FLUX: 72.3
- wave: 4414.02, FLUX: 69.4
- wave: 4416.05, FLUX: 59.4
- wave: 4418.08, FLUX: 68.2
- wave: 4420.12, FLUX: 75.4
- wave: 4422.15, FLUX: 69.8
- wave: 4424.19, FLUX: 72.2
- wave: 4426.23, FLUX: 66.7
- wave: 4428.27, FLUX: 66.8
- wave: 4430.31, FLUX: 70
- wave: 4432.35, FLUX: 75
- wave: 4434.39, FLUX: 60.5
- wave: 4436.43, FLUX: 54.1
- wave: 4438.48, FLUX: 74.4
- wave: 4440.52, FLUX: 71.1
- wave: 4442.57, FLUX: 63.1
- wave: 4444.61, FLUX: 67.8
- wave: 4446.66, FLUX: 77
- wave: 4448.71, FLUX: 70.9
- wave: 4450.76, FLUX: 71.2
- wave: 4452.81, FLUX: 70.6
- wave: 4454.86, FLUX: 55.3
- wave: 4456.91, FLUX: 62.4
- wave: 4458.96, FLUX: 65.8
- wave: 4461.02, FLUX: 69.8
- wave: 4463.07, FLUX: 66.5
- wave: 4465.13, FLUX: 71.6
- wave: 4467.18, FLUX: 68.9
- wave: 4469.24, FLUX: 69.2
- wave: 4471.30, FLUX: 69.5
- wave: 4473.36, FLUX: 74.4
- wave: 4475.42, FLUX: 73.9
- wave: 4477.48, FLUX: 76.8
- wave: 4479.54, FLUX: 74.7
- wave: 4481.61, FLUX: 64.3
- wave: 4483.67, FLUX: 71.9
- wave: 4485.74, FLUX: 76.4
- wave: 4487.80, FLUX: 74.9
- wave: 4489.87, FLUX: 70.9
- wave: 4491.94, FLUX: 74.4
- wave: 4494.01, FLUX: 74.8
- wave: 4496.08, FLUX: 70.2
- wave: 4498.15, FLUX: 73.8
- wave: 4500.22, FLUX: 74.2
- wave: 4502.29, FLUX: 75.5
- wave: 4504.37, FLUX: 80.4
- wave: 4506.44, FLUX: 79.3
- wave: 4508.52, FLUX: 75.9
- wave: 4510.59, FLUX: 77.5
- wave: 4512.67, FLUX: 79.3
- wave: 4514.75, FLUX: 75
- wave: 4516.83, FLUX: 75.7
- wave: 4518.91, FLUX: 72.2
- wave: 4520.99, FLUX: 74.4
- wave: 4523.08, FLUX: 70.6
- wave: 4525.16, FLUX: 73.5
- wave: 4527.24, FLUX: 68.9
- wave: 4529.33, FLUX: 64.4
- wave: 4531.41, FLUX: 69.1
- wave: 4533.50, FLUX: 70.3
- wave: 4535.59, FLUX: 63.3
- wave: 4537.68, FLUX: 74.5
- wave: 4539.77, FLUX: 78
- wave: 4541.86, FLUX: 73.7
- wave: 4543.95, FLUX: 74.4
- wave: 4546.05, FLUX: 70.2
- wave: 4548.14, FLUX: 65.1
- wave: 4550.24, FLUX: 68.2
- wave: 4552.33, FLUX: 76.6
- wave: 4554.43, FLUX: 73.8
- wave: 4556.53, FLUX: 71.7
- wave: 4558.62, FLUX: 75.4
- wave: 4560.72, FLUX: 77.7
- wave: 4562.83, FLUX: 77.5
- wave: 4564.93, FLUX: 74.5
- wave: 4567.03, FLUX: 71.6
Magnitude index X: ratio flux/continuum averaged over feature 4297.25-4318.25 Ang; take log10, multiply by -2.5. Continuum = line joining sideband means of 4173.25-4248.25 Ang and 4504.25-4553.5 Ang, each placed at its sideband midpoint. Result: 0.31 mag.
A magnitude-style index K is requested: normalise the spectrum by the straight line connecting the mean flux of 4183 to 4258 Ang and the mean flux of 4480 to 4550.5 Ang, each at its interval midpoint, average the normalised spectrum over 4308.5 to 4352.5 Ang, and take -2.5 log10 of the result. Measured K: 0.10 mag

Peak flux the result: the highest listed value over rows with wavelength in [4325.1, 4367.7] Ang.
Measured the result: 75.4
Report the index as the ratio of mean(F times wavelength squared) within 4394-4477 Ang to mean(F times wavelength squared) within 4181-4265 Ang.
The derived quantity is 1.21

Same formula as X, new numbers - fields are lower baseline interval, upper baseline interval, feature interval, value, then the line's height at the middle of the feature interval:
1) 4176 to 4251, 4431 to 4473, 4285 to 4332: 0.18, 64.1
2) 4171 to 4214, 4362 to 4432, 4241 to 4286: 0.05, 63.3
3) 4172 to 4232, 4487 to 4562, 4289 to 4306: 0.29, 64.7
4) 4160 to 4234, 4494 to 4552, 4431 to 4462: 0.05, 70.4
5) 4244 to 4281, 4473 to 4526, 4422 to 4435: 0.02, 70.1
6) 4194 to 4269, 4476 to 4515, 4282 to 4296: 0.14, 64.3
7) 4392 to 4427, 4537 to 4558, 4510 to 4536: -0.01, 71.5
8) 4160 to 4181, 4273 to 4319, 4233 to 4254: -0.07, 58.1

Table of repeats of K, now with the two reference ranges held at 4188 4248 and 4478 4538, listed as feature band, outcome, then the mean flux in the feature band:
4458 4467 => 0.04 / 68.5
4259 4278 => 0.11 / 57.6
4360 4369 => -0.02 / 68.5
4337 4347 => 0.21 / 54.8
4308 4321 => 0.15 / 57.2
